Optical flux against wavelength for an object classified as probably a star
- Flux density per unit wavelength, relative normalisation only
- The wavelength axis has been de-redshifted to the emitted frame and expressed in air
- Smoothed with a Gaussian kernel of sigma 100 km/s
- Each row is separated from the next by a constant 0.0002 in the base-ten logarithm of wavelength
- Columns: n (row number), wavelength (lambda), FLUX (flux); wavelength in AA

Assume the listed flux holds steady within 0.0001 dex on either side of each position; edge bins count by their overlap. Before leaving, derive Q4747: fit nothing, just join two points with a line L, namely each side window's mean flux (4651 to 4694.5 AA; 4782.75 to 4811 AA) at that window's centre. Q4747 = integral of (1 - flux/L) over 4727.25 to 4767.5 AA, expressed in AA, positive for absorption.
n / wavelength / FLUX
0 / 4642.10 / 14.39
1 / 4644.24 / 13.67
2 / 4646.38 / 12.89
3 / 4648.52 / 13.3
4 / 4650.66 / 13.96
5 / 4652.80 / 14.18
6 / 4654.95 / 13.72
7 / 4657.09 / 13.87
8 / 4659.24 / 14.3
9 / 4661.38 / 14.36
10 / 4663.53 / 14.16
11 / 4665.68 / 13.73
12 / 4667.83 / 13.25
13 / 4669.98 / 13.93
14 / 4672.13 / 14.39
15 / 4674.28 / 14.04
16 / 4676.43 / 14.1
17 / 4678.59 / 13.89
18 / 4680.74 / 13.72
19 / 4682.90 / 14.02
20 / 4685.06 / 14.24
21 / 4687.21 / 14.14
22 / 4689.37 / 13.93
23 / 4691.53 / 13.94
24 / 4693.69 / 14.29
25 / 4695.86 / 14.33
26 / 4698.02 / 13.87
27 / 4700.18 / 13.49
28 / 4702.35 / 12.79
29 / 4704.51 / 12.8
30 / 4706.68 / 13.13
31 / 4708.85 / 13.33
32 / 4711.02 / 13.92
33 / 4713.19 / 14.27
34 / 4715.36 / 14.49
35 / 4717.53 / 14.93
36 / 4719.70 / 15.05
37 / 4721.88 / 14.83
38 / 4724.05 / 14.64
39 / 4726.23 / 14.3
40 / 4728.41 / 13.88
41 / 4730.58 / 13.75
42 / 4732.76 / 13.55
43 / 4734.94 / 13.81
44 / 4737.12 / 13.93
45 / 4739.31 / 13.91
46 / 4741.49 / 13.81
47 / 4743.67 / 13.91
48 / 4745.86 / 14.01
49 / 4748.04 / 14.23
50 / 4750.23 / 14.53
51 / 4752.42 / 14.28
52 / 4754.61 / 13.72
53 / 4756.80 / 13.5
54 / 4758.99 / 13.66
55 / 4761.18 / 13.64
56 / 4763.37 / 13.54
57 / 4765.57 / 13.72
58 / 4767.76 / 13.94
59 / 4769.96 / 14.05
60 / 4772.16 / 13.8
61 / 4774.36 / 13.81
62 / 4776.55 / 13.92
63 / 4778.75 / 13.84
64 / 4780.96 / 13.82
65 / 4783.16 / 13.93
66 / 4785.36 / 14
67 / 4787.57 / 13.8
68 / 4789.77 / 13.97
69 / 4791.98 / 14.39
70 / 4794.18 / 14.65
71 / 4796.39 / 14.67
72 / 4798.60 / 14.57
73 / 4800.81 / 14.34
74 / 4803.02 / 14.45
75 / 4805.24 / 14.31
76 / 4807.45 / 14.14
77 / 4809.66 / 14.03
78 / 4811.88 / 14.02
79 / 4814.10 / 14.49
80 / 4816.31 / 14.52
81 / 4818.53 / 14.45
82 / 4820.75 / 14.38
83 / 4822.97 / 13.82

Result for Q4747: 0.9 AA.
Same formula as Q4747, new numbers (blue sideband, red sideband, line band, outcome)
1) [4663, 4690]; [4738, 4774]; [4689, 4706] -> 0.35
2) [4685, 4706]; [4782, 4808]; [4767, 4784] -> 0.34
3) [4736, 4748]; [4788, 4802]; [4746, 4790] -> 0.88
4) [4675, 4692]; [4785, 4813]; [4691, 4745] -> 0.46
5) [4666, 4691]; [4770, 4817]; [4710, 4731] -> -0.59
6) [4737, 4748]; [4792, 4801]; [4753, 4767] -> 0.48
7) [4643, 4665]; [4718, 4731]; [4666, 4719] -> 1.09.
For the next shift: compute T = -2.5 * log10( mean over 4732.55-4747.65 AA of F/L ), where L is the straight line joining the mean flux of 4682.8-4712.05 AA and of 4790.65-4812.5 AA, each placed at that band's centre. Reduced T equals 0.01 mag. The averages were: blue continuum 13.7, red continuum 14.4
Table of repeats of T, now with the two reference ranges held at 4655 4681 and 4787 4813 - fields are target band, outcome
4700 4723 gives 0.01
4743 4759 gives 0.01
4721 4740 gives 0.01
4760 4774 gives 0.03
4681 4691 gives 0.00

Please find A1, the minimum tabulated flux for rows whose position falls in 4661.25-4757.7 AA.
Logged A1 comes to 12.79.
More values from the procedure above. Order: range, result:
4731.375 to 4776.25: 13.5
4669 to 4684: 13.72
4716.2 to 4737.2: 13.55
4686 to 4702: 13.49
